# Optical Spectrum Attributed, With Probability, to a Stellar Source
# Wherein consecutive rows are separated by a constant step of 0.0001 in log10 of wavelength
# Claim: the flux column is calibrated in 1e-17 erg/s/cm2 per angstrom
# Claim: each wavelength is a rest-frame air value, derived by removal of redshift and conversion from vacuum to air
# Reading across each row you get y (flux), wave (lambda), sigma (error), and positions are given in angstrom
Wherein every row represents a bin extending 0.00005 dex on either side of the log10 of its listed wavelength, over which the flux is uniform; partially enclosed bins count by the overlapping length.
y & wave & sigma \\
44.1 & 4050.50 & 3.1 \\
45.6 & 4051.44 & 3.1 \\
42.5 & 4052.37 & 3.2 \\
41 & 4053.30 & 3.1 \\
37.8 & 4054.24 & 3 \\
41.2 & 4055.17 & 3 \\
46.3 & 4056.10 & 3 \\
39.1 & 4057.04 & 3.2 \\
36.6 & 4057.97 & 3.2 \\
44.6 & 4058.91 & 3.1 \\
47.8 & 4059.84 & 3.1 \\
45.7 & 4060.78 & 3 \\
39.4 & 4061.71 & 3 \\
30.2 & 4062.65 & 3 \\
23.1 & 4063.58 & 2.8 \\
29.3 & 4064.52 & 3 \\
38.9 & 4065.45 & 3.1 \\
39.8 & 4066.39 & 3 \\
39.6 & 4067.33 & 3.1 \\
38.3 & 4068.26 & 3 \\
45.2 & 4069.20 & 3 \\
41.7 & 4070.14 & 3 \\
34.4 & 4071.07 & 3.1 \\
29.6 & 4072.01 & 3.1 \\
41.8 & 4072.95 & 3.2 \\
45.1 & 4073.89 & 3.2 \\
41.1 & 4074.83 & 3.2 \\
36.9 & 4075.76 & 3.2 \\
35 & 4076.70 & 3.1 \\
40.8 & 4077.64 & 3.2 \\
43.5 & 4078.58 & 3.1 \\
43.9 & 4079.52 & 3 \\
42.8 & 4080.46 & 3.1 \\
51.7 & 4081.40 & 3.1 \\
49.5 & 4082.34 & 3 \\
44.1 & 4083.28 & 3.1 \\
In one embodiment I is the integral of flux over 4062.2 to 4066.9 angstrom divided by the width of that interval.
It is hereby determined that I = 32.3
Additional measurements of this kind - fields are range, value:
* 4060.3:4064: 34.8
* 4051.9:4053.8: 41.7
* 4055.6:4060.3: 42.9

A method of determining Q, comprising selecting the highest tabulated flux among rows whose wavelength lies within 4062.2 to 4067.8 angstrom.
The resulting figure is 39.8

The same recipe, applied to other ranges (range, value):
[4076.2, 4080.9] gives 43.9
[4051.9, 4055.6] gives 42.5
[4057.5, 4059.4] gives 44.6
